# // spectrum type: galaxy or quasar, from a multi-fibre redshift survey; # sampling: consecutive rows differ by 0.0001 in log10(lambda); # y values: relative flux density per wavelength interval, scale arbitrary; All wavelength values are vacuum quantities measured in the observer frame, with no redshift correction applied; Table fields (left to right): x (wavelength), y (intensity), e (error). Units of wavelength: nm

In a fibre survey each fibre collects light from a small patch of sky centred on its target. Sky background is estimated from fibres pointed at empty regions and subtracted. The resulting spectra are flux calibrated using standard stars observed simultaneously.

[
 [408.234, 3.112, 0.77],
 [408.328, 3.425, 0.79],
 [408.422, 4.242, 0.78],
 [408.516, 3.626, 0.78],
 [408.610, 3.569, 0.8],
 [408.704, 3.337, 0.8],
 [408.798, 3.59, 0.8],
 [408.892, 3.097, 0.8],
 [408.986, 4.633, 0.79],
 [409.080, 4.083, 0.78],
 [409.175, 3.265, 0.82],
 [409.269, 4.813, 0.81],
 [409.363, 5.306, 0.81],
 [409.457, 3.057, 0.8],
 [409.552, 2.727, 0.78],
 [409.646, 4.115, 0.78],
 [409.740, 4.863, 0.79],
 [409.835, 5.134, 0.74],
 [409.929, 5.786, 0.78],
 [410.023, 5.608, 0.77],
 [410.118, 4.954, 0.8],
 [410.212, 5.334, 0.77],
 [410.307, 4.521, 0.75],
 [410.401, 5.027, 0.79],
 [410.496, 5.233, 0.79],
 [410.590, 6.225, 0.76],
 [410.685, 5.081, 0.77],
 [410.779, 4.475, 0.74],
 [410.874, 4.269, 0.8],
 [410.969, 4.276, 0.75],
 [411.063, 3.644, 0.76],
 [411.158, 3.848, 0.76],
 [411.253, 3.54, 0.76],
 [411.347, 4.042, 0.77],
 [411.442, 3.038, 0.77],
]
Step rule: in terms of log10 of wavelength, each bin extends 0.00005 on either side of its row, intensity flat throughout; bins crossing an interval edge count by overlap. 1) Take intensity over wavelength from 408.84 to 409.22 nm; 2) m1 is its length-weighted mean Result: 3.77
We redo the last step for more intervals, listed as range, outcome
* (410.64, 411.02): 4.52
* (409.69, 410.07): 5.34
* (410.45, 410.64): 5.73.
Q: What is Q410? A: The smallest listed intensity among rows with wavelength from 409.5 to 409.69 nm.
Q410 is 2.727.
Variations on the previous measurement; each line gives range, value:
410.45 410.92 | 4.269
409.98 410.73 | 4.521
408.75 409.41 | 3.097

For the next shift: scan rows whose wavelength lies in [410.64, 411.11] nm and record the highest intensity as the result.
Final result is 5.081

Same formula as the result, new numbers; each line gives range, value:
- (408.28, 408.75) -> 4.242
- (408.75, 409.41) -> 5.306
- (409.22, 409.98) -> 5.786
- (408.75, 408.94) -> 3.59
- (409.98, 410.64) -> 6.225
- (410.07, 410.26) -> 5.334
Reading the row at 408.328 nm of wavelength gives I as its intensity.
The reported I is 3.425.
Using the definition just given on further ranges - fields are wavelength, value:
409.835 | 5.134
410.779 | 4.475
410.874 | 4.269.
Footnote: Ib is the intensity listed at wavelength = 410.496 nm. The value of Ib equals 5.233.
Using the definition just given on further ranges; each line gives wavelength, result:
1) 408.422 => 4.242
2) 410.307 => 4.521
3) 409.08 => 4.083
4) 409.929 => 5.786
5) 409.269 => 4.813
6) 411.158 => 3.848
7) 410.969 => 4.276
